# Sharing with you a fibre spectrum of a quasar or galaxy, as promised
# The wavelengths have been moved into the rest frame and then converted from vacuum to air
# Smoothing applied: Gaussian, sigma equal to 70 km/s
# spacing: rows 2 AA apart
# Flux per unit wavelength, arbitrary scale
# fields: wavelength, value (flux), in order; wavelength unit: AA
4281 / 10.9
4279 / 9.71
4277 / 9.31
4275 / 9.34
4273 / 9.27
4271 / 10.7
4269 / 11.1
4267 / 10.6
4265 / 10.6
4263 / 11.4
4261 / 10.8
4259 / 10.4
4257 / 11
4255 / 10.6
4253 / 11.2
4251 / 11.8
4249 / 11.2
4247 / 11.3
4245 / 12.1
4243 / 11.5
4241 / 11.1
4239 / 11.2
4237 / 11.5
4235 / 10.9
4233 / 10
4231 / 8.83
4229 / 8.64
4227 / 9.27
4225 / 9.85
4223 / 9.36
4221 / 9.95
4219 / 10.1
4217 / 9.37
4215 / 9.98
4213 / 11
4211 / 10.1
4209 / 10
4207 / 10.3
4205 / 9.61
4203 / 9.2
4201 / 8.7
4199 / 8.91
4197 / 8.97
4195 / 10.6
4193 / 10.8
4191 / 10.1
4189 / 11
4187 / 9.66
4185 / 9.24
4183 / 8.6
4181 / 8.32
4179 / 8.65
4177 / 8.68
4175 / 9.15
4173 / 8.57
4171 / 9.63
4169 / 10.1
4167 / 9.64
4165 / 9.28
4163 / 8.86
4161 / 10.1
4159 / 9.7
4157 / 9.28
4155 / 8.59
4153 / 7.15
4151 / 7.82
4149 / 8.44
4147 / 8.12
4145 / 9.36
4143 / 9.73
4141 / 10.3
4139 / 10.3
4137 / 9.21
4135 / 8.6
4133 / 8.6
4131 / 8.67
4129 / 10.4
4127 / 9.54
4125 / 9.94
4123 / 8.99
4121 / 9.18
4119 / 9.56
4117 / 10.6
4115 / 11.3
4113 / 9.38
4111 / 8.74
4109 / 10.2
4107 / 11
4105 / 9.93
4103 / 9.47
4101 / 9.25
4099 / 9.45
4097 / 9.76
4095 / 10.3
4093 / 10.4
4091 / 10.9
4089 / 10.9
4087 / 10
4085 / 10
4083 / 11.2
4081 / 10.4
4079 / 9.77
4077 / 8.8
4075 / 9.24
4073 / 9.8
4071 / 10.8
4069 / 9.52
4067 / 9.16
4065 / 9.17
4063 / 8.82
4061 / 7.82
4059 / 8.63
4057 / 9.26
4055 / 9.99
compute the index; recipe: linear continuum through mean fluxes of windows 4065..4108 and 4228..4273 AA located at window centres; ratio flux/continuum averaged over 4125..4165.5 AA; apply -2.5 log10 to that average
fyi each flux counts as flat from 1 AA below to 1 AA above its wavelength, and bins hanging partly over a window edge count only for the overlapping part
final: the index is 0.129 mag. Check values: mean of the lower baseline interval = 9.98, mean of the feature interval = 9.12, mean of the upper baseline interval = 10.8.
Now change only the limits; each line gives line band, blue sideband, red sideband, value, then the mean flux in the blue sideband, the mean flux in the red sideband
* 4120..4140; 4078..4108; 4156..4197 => 0.060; 10.2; 9.49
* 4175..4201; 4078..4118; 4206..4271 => 0.107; 10.1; 10.5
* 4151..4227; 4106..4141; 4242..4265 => 0.106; 9.68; 11.2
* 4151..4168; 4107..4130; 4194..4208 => 0.077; 9.85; 9.47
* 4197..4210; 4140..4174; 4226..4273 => 0.057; 9.1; 10.7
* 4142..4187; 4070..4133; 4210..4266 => 0.139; 9.91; 10.5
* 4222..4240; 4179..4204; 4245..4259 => 0.069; 9.47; 11.2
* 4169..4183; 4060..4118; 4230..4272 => 0.173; 9.86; 10.9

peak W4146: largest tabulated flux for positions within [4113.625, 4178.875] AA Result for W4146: 11.3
